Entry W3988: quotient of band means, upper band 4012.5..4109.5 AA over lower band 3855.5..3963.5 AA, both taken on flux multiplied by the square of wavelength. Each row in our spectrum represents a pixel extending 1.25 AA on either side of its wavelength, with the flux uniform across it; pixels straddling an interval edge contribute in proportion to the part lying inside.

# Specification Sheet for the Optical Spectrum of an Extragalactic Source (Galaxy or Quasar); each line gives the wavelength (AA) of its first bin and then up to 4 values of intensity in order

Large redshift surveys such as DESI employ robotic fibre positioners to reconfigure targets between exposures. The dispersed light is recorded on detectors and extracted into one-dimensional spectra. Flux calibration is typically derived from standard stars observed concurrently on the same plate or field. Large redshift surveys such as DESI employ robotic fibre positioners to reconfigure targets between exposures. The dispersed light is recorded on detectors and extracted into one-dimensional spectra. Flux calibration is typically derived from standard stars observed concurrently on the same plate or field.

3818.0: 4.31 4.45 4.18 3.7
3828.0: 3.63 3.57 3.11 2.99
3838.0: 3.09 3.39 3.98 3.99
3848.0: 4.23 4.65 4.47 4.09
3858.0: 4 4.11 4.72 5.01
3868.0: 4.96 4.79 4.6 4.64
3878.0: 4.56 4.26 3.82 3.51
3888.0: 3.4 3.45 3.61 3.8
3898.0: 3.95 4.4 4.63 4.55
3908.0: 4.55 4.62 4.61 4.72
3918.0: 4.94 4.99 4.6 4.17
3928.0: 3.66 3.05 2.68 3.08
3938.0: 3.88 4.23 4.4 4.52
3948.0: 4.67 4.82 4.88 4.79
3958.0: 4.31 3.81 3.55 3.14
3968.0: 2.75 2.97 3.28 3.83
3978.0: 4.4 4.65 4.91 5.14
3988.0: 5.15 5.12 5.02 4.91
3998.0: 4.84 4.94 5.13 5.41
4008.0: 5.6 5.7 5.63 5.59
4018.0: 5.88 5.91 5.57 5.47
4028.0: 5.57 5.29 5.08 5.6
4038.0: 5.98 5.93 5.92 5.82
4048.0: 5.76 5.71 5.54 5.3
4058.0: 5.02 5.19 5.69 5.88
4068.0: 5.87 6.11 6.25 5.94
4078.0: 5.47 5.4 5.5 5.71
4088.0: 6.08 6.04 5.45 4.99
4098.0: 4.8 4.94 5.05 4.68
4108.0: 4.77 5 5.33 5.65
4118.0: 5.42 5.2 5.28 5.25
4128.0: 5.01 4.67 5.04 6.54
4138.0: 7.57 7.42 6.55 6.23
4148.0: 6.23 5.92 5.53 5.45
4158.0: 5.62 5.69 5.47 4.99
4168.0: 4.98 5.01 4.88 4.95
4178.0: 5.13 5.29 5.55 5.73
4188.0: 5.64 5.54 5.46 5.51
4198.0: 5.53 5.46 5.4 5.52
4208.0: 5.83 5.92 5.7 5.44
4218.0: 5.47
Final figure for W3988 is 1.4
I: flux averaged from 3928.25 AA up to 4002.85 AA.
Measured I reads 4.2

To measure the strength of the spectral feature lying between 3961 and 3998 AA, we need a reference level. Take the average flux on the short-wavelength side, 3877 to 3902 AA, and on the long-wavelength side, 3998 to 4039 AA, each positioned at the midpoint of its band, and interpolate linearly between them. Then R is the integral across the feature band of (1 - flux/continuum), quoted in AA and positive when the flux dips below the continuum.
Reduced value 6.0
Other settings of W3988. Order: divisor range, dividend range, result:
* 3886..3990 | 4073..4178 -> 1.46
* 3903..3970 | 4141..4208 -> 1.50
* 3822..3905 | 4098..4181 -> 1.55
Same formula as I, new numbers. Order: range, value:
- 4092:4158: 5.54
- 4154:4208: 5.38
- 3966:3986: 3.92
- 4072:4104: 5.51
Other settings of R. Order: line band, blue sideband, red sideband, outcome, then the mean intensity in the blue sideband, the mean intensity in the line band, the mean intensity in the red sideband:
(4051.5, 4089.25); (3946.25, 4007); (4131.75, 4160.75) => -1.9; 4.44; 5.66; 6.17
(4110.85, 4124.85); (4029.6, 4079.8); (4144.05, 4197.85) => 0.5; 5.67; 5.35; 5.47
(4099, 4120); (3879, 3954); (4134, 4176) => 1.6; 4.15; 5.1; 5.84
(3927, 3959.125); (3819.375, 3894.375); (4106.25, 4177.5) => 3.0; 4.03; 4.08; 5.55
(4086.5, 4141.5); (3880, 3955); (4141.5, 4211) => -2.6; 4.15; 5.45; 5.54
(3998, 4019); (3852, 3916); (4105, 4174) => -2.3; 4.3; 5.44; 5.56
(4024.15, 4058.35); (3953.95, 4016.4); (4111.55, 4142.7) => -3.8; 4.58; 5.59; 5.72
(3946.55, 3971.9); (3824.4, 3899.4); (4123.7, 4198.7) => 3.1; 4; 3.97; 5.61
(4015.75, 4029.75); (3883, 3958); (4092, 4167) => -2.4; 4.17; 5.66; 5.52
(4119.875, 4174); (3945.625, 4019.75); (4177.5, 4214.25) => -3.3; 4.66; 5.67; 5.56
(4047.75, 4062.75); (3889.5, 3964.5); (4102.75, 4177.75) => -1.3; 4.2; 5.42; 5.51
